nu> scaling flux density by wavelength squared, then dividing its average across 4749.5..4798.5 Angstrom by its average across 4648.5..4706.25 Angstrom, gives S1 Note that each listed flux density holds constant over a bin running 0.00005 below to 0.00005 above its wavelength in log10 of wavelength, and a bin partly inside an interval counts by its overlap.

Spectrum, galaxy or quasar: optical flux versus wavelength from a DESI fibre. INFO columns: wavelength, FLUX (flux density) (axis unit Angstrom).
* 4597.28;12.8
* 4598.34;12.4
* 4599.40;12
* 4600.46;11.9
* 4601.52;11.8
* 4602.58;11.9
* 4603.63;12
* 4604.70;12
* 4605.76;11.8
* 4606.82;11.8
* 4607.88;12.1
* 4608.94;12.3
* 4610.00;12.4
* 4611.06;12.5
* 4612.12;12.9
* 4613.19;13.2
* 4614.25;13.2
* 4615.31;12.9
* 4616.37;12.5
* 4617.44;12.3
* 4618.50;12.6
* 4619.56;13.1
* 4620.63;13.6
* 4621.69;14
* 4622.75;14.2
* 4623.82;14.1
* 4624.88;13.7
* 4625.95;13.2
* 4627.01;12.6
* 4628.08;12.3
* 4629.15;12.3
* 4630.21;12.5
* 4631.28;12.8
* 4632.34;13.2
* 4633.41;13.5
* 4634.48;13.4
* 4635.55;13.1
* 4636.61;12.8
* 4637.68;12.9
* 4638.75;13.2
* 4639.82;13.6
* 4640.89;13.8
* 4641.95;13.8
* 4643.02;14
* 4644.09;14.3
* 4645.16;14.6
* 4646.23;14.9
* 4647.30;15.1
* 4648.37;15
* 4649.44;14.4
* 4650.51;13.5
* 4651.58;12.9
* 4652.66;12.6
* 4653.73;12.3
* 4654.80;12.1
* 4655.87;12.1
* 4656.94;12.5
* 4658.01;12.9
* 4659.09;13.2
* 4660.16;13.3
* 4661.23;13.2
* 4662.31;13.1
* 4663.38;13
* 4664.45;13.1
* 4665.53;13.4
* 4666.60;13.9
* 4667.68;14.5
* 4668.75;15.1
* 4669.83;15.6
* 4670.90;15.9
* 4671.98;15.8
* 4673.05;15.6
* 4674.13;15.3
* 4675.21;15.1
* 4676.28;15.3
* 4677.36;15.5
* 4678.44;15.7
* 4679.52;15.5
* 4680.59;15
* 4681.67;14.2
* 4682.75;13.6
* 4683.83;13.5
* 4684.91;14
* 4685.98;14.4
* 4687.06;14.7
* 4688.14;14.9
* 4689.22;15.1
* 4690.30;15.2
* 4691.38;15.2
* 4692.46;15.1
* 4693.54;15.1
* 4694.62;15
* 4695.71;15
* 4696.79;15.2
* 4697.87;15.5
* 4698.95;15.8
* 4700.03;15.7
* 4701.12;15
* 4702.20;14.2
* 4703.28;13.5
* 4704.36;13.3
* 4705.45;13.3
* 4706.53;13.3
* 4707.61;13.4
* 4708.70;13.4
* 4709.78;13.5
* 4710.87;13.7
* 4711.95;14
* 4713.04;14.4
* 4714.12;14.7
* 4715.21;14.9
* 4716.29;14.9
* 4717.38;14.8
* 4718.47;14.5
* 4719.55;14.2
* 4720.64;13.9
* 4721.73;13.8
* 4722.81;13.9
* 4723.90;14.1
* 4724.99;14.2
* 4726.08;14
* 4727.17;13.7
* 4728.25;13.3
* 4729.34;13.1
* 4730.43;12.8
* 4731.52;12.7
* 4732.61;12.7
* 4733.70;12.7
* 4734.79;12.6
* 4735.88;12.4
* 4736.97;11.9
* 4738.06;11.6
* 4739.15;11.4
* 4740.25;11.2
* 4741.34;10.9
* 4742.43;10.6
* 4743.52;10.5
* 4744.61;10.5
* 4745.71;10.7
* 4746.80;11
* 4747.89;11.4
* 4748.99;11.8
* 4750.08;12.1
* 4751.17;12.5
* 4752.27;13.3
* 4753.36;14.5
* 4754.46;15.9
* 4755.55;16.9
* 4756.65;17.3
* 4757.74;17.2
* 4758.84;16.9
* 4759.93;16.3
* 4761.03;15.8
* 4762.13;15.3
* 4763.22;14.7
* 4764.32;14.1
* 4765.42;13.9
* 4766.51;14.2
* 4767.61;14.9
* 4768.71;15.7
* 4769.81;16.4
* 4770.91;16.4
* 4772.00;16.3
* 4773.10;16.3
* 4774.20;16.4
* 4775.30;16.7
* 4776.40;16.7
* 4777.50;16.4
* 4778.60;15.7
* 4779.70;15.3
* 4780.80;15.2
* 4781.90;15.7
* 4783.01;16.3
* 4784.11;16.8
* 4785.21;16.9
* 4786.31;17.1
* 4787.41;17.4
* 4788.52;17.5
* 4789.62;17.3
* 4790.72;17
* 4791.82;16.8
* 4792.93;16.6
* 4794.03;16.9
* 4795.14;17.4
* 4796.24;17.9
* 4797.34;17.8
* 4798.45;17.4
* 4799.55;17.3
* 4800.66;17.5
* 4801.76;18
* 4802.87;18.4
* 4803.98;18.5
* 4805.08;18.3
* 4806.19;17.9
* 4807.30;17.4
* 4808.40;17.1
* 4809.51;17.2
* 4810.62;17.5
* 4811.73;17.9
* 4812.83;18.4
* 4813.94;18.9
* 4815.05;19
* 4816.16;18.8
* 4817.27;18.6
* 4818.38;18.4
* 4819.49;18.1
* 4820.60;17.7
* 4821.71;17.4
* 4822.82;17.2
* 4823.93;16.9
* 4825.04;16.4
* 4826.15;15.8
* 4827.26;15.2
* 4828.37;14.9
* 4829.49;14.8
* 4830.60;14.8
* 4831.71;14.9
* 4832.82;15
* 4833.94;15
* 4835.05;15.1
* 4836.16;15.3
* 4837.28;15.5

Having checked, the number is 1.17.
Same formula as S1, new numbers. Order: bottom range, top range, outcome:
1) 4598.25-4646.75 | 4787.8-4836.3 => 1.43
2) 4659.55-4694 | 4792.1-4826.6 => 1.28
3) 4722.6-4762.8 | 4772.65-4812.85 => 1.32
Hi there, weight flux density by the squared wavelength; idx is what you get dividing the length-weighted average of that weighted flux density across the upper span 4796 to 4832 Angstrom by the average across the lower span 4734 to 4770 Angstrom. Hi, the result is 1.3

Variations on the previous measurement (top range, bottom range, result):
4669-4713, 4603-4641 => 1.17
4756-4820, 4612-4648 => 1.35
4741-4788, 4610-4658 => 1.18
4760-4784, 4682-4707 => 1.11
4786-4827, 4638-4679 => 1.34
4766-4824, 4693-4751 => 1.33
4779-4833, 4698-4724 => 1.25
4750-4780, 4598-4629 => 1.31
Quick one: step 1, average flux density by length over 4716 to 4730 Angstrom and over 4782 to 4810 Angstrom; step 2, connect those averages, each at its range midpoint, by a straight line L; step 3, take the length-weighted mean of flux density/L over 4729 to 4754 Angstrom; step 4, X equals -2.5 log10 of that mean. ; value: 0.24 mag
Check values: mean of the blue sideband 14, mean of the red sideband 17.4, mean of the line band 12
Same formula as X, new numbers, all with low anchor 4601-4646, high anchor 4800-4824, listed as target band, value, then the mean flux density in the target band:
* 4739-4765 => 0.21 mag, 13.5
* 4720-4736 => 0.18 mag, 13.4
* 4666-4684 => -0.05 mag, 15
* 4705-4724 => 0.10 mag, 14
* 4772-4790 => 0.04 mag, 16.5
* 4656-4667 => 0.07 mag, 13.1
